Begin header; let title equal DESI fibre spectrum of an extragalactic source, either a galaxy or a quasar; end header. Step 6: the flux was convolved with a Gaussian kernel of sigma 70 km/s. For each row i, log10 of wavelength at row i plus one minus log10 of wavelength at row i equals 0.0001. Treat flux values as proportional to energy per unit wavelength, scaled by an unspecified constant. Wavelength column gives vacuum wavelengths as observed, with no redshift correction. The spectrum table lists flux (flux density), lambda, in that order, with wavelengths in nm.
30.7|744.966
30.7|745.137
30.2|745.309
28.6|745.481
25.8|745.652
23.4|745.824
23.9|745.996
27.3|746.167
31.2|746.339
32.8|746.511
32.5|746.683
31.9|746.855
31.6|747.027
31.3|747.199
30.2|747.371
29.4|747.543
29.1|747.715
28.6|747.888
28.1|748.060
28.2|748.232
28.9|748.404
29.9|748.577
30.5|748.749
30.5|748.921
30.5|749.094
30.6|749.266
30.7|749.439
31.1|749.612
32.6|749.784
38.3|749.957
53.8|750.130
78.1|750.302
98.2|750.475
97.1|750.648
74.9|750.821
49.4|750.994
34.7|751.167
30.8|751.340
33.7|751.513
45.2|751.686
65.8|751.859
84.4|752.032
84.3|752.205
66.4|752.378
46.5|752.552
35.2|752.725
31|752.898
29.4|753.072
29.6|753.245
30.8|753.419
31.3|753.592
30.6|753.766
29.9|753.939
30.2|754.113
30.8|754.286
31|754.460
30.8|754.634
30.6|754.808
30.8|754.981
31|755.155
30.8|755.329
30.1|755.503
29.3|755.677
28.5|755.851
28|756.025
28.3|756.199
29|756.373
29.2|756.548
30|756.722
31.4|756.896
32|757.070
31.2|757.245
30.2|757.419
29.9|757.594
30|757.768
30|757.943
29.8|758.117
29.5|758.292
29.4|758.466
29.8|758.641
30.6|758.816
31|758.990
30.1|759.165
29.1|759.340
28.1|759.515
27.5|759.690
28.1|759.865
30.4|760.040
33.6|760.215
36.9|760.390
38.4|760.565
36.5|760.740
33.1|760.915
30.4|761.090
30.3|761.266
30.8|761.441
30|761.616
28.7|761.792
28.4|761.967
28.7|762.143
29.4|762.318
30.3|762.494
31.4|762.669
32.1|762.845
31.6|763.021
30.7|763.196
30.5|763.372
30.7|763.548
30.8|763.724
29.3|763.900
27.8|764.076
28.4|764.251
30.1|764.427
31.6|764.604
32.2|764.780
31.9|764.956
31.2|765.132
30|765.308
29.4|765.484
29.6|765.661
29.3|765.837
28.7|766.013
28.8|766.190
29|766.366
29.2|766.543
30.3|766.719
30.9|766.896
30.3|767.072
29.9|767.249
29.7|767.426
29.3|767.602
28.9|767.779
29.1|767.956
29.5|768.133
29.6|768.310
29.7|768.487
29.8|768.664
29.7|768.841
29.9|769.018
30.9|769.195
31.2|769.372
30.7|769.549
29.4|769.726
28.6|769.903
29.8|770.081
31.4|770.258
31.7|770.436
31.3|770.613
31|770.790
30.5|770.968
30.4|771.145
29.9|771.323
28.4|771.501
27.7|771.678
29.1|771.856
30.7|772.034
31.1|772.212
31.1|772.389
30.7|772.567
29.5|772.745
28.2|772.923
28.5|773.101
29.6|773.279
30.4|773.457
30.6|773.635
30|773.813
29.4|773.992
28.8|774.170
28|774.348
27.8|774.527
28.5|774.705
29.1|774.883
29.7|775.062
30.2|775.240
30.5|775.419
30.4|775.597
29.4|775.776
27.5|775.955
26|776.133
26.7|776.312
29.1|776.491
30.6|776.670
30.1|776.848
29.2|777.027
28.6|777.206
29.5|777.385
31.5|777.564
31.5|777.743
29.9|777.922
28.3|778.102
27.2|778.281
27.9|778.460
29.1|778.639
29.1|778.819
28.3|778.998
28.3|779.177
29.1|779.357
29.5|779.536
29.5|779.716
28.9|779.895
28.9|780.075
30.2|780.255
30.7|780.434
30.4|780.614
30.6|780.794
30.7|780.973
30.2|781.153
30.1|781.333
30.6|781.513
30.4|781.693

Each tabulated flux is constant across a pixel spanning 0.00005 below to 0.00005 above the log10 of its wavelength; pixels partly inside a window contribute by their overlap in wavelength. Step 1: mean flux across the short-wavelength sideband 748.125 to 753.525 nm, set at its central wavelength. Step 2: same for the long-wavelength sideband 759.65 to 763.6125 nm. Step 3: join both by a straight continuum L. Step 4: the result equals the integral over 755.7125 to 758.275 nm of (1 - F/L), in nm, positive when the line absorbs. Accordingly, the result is 0.537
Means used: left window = 46.4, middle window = 29.8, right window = 31.3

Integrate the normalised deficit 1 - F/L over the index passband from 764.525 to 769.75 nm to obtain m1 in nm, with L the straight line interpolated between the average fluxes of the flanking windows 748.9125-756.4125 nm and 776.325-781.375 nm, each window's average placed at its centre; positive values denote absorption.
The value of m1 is 0.75 nm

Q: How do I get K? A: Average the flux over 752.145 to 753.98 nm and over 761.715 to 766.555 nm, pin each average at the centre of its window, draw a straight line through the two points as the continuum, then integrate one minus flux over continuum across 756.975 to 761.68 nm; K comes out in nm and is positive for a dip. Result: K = 0.453 nm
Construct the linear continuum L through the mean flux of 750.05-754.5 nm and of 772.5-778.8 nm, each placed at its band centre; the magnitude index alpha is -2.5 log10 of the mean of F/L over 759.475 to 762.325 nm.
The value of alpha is 0.322 mag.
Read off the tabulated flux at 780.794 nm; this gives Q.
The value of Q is 30.6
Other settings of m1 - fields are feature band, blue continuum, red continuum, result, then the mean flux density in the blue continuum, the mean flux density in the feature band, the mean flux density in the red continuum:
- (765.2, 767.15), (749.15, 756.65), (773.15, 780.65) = 0.29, 41.8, 29.6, 29.2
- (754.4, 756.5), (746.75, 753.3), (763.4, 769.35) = 0.49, 43.5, 29.8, 29.9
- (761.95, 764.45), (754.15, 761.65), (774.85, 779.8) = 0.01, 30.6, 30.1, 29.1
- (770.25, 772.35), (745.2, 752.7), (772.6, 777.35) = 0.04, 41.4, 30.2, 29.1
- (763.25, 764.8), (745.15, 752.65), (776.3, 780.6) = 0.22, 41.3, 30.1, 29.3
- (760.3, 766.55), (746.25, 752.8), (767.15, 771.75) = 0.61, 43.6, 30.7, 29.9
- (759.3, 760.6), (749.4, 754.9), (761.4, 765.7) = 0.14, 46.3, 31.3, 30.2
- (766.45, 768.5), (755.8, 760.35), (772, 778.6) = -0.01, 29.9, 29.7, 29.3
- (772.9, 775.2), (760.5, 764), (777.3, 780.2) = 0.04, 31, 29.2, 29.2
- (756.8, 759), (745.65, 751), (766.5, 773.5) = 0.28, 38.5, 30.4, 29.9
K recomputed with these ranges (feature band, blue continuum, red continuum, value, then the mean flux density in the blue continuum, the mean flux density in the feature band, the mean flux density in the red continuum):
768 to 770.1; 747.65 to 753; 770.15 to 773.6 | 0.15 nm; 46.4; 29.9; 30.1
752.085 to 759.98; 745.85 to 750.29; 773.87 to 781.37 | -0.34 nm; 32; 32.7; 29.3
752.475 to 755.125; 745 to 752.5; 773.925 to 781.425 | 0.49 nm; 41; 31.8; 29.3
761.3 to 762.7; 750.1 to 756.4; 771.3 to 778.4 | 0.30 nm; 43.5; 29.7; 29.3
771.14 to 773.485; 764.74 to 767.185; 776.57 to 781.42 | 0.01 nm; 30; 29.6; 29.6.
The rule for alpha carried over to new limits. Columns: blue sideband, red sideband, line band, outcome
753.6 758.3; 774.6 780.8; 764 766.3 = -0.01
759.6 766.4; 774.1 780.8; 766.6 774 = 0.00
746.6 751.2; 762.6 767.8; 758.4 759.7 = 0.16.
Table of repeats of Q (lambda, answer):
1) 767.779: 28.9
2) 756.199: 28.3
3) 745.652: 25.8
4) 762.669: 31.4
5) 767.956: 29.1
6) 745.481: 28.6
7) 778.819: 29.1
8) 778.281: 27.2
